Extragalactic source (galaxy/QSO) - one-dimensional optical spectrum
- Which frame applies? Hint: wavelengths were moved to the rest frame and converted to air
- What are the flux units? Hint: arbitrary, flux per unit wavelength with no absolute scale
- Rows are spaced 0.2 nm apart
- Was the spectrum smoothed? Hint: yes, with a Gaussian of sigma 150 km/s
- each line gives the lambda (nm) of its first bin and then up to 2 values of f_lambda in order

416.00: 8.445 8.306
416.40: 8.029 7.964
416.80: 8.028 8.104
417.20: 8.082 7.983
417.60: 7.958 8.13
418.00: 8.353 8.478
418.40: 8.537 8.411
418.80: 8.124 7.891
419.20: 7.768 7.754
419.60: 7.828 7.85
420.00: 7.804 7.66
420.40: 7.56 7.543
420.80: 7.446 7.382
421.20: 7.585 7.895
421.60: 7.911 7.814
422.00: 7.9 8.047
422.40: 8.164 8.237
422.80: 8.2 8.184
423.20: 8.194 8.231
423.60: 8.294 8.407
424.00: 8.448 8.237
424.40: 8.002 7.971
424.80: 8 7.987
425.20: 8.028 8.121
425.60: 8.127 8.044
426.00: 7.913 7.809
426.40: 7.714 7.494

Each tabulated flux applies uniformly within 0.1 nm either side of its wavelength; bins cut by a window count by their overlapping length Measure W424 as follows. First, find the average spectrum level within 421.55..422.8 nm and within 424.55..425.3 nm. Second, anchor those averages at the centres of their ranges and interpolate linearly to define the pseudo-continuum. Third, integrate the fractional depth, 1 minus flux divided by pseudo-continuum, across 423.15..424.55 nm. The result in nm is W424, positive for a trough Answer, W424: -0.04 nm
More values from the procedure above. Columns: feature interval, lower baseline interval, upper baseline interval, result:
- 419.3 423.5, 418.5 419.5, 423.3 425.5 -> 0.10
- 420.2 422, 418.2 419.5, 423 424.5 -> 0.11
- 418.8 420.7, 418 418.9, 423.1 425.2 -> 0.13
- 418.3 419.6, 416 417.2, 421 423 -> 0.00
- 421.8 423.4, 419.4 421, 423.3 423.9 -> 0.00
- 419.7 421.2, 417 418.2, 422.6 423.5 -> 0.10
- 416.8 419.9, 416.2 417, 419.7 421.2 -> -0.09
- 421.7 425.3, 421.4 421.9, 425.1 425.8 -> -0.07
